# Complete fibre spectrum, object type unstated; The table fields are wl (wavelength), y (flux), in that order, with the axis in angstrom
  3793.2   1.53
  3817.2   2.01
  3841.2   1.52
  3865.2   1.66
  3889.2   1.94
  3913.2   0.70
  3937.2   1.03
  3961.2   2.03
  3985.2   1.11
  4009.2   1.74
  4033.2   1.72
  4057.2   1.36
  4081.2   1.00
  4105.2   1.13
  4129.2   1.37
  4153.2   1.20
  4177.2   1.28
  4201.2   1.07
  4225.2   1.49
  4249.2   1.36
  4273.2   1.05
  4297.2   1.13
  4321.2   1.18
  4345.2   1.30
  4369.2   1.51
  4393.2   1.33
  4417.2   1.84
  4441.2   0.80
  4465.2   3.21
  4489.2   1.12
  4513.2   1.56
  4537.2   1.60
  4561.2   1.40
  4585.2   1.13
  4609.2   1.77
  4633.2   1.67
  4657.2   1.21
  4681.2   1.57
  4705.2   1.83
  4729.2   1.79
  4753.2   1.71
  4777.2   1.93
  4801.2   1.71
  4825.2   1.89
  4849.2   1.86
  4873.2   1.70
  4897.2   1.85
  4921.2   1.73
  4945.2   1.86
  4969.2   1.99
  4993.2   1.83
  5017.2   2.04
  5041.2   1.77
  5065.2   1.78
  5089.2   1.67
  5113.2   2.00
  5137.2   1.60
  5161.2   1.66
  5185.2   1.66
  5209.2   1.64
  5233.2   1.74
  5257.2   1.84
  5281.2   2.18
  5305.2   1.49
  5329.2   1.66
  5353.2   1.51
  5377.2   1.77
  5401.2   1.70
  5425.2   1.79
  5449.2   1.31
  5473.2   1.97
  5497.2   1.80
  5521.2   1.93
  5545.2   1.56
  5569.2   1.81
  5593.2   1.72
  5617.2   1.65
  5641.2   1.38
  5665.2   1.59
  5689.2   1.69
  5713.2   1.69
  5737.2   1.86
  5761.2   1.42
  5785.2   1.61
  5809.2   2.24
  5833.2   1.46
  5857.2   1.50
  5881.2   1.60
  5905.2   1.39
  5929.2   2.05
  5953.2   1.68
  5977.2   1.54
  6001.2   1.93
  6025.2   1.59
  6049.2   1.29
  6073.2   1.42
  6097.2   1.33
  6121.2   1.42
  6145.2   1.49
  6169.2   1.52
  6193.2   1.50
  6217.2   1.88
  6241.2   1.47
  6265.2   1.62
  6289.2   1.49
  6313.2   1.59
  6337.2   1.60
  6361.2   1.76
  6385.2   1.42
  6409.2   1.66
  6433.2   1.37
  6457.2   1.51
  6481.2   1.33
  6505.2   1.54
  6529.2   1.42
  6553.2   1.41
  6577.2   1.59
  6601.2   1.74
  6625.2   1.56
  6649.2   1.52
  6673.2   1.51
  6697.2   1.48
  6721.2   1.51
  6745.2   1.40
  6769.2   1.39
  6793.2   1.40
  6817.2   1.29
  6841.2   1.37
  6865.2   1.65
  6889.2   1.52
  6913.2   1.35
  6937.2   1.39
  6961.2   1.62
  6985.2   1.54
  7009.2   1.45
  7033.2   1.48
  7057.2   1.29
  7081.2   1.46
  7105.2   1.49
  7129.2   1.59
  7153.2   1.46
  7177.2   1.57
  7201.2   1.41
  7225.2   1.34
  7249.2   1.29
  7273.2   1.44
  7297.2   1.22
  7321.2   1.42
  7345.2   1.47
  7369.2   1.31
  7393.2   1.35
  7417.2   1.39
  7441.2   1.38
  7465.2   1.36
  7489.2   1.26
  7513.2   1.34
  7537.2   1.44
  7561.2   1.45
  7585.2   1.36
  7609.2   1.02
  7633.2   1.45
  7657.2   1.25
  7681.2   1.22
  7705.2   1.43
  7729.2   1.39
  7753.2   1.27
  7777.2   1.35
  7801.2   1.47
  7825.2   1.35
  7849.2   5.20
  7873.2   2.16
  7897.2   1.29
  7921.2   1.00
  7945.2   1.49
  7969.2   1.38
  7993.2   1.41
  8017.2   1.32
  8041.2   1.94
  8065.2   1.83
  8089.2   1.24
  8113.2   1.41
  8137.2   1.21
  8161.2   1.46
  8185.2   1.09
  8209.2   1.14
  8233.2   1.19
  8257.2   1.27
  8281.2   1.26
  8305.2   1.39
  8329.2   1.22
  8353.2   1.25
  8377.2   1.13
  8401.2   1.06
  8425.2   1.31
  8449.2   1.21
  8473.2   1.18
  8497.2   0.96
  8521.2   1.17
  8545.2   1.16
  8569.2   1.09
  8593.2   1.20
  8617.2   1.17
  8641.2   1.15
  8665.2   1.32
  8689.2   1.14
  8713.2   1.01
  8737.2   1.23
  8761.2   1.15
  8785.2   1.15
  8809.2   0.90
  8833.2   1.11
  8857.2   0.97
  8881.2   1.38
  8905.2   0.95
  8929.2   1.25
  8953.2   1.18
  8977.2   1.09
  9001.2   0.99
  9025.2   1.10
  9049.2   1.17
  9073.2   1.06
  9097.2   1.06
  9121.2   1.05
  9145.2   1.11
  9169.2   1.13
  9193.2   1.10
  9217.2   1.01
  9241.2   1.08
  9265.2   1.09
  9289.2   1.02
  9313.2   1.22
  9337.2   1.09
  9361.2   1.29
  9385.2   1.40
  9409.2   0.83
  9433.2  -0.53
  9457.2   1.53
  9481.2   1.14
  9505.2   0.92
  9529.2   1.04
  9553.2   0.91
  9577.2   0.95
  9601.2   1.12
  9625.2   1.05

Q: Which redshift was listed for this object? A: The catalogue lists 0.20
